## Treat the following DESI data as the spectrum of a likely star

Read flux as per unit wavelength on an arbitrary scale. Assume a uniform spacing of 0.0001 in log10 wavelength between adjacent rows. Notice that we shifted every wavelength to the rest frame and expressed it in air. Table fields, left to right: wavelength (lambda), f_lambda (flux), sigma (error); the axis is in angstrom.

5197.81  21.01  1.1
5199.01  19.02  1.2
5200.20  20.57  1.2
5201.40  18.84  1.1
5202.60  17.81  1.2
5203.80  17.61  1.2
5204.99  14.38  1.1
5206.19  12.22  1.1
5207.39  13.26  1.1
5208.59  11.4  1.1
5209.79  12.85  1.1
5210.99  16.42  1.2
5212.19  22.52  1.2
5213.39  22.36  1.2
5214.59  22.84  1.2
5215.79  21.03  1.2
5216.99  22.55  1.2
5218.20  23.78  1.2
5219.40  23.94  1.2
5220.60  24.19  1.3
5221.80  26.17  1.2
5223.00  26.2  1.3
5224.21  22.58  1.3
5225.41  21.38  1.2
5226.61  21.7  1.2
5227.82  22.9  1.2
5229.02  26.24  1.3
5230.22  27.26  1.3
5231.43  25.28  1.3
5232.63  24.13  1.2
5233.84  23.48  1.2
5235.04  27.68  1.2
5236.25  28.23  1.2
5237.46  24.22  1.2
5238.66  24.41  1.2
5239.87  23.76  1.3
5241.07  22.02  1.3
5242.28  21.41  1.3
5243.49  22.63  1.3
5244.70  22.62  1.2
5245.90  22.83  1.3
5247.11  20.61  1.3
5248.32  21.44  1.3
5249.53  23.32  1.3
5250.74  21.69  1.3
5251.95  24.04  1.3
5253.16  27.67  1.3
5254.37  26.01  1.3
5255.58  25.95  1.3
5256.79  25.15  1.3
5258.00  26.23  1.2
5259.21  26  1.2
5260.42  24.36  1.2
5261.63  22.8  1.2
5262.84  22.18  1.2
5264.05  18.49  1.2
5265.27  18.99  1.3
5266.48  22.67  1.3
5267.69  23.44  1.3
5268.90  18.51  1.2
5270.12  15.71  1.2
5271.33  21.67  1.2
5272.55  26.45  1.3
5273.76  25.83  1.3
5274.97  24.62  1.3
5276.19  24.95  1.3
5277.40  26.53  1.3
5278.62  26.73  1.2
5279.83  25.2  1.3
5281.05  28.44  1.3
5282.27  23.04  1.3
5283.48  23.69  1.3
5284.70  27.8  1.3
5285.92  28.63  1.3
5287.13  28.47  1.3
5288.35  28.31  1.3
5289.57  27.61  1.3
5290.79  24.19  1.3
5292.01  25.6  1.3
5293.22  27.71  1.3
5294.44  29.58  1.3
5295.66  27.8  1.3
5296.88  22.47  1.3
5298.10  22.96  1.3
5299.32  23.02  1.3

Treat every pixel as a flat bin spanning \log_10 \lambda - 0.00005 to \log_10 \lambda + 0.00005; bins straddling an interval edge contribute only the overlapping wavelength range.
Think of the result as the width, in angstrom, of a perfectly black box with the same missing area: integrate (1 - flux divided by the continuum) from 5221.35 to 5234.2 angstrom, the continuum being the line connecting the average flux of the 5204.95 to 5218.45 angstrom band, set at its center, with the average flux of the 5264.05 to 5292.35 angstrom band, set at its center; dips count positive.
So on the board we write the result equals -3.1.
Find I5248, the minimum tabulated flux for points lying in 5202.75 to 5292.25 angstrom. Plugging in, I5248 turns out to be 11.4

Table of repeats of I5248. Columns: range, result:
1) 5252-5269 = 18.49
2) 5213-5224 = 21.03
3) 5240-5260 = 20.61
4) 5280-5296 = 23.04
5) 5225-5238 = 21.38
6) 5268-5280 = 15.71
